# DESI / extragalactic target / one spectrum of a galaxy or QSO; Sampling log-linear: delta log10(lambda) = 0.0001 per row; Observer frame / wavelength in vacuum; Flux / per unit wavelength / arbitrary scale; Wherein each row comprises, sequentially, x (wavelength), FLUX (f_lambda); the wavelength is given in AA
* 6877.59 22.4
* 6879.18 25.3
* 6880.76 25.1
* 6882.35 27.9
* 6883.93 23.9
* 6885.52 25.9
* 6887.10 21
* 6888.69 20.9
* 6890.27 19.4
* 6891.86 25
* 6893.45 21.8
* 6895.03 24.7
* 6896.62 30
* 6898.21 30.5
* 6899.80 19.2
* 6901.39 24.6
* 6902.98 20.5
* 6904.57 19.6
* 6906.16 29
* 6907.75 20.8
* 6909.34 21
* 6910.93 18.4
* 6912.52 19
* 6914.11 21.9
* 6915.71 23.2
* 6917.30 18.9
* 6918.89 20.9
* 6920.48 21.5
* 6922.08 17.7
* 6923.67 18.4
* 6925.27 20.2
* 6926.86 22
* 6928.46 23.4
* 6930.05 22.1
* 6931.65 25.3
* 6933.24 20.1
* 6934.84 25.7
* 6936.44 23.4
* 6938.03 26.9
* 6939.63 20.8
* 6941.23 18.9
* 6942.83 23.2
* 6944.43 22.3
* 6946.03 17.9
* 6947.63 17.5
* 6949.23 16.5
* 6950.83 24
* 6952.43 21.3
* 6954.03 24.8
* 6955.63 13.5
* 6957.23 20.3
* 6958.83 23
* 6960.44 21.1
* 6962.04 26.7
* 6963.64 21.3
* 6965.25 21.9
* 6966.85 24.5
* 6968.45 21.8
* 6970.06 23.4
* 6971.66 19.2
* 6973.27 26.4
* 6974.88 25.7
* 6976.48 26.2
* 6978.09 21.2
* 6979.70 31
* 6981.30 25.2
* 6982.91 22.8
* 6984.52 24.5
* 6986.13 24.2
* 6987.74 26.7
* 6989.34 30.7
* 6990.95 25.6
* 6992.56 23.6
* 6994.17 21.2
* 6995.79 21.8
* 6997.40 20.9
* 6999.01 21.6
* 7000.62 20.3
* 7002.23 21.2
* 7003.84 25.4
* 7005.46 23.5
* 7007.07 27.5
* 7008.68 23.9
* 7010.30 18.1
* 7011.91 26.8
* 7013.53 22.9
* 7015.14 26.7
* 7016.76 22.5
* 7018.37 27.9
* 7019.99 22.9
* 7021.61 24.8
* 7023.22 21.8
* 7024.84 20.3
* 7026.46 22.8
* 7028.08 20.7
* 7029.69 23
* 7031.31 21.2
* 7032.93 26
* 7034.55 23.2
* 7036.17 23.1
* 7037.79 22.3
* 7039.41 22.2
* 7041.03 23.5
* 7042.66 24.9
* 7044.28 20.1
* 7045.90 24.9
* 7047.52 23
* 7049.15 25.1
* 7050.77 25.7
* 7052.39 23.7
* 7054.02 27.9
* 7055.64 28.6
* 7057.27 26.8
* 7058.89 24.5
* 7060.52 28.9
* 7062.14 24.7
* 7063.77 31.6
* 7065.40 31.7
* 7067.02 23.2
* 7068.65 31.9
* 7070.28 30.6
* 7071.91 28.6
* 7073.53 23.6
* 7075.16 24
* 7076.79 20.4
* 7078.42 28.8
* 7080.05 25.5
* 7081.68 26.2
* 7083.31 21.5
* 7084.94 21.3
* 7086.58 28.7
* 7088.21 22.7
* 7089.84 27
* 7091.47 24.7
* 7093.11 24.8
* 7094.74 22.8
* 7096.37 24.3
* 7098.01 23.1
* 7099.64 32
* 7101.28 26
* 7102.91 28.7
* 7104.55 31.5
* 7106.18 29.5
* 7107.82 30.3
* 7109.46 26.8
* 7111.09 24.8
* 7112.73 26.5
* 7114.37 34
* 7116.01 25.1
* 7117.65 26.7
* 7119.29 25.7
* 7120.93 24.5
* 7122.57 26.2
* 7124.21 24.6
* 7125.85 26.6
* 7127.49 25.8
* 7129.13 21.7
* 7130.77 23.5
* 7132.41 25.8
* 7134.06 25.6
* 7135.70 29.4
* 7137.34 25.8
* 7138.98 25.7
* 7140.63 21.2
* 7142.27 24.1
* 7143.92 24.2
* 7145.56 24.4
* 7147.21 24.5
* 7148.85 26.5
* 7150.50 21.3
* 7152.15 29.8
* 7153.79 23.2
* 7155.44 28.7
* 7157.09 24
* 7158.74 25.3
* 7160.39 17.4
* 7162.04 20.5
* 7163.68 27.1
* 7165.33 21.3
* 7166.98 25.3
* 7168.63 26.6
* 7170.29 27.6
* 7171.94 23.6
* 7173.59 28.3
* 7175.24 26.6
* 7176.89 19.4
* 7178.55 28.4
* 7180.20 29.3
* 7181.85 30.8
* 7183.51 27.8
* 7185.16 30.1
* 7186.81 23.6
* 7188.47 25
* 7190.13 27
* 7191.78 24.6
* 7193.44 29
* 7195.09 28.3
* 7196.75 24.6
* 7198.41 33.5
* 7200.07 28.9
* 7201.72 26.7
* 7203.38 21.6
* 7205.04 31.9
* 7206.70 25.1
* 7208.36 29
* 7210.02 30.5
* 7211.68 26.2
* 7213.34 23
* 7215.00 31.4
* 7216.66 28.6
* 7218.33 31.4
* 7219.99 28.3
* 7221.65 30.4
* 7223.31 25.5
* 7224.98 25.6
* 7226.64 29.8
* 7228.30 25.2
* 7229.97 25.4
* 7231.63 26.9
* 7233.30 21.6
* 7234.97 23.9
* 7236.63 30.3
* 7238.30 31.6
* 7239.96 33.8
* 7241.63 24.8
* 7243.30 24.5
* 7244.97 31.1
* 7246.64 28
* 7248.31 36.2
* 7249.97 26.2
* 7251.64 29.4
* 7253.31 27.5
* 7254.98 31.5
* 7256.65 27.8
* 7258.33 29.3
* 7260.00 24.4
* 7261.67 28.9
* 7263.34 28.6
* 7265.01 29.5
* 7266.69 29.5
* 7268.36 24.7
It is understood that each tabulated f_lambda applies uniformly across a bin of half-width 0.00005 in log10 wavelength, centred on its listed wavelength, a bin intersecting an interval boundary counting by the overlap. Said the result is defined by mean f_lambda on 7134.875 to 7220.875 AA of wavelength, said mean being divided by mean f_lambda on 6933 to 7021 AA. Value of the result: 1.1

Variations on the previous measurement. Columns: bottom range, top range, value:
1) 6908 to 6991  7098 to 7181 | 1.15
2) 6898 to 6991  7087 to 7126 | 1.19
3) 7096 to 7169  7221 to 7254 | 1.09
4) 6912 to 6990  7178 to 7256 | 1.25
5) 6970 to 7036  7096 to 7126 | 1.15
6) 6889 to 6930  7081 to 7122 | 1.20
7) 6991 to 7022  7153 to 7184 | 1.08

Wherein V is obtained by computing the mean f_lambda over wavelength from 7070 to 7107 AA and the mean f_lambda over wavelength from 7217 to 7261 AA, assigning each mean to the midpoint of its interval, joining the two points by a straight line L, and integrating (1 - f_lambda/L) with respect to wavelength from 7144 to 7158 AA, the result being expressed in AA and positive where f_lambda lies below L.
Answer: 0.8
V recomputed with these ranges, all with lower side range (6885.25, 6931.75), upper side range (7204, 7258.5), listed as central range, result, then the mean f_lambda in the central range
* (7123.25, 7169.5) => 3.4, 24.6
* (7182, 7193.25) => 0.2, 26.8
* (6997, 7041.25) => 2.0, 23.1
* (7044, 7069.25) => -1.6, 26.5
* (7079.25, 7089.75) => 0.4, 24.5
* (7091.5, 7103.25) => 0.0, 25.8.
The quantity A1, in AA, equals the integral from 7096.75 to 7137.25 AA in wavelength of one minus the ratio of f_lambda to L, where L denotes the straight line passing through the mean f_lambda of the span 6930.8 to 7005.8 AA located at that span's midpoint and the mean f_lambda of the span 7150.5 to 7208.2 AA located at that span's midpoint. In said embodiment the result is -2.6 AA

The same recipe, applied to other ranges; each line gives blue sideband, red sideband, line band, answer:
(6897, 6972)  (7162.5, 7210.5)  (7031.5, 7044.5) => 0.34 AA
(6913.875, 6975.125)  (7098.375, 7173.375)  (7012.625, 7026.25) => -0.25 AA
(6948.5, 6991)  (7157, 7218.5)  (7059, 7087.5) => -1.79 AA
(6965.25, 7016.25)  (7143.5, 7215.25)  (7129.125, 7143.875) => 0.44 AA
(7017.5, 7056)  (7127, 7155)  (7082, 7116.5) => -2.93 AA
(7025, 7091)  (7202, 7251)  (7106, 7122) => -0.80 AA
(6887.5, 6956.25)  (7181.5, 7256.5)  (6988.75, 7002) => 0.17 AA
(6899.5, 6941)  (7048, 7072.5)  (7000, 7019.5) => 1.15 AA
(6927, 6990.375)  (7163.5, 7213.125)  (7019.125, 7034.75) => 0.94 AA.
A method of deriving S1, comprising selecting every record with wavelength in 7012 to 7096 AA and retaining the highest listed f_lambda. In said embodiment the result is 31.9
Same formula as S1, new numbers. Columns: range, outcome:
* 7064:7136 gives 34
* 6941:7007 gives 31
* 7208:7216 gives 31.4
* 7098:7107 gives 32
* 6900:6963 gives 29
